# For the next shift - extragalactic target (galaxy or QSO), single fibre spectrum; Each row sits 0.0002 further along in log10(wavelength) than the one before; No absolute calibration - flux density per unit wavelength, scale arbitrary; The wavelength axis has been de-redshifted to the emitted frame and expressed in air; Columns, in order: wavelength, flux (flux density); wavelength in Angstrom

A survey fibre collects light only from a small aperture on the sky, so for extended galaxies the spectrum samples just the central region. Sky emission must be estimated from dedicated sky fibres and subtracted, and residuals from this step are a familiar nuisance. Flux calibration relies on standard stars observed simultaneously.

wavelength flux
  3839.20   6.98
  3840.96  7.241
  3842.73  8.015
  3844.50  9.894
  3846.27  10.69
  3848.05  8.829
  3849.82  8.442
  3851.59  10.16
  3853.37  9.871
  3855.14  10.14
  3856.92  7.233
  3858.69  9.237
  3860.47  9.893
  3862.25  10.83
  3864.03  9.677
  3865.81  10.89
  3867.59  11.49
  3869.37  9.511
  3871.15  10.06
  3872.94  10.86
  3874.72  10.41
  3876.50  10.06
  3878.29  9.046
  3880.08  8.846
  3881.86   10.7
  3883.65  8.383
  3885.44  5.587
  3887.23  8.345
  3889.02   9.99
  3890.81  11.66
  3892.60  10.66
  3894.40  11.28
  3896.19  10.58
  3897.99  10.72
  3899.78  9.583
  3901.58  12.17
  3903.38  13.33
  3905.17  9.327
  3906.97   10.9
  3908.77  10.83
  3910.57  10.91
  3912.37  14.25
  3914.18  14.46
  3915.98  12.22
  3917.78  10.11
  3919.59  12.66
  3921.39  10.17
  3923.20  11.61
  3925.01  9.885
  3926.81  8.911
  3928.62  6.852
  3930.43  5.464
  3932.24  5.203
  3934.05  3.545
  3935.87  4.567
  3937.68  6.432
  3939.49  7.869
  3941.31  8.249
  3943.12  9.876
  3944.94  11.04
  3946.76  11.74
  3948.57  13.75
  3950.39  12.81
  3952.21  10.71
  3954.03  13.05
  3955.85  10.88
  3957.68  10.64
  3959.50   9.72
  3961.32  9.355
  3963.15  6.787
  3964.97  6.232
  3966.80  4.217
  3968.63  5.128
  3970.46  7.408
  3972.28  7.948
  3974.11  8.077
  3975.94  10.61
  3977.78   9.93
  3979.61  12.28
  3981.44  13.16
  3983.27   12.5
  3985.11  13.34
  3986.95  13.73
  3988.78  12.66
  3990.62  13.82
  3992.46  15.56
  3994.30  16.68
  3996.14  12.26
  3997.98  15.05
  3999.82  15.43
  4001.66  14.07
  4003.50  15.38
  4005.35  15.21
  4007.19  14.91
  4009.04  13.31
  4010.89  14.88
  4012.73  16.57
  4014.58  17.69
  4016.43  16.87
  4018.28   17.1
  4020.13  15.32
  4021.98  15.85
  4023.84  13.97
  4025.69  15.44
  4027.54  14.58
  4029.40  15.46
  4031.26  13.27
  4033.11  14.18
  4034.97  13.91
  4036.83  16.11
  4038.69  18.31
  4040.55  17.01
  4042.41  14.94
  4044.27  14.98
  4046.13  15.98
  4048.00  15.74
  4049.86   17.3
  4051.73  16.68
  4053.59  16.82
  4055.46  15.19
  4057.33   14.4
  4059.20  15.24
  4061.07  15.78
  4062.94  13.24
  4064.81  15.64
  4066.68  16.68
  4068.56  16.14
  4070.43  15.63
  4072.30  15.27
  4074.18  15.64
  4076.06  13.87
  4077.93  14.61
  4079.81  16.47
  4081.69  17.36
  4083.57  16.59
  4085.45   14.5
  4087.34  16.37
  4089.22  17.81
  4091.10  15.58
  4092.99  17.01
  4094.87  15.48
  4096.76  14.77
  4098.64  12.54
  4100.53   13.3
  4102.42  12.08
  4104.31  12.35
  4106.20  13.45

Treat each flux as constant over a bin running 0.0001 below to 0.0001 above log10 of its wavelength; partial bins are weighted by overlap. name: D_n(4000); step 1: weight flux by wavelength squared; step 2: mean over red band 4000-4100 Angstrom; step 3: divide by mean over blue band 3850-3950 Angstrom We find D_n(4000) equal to 1.7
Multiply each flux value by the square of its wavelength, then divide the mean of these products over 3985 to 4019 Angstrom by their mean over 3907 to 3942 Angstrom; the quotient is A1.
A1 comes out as 1.7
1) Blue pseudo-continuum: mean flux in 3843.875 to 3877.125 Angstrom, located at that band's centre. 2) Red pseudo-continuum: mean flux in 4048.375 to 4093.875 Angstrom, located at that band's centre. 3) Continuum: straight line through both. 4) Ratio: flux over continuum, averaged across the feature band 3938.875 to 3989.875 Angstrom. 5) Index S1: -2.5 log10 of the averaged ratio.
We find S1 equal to 0.25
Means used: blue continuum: 9.9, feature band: 10.2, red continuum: 15.8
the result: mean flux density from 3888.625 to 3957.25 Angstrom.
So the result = 10.2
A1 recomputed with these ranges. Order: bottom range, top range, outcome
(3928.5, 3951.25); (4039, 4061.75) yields 2.02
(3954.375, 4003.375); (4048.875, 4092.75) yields 1.48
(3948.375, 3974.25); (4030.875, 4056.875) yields 1.83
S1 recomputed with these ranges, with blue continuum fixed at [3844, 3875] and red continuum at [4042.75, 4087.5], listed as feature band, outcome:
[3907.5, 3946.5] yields 0.25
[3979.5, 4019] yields -0.07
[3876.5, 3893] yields 0.15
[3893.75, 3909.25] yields 0.01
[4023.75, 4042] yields -0.04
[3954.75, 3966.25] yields 0.39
